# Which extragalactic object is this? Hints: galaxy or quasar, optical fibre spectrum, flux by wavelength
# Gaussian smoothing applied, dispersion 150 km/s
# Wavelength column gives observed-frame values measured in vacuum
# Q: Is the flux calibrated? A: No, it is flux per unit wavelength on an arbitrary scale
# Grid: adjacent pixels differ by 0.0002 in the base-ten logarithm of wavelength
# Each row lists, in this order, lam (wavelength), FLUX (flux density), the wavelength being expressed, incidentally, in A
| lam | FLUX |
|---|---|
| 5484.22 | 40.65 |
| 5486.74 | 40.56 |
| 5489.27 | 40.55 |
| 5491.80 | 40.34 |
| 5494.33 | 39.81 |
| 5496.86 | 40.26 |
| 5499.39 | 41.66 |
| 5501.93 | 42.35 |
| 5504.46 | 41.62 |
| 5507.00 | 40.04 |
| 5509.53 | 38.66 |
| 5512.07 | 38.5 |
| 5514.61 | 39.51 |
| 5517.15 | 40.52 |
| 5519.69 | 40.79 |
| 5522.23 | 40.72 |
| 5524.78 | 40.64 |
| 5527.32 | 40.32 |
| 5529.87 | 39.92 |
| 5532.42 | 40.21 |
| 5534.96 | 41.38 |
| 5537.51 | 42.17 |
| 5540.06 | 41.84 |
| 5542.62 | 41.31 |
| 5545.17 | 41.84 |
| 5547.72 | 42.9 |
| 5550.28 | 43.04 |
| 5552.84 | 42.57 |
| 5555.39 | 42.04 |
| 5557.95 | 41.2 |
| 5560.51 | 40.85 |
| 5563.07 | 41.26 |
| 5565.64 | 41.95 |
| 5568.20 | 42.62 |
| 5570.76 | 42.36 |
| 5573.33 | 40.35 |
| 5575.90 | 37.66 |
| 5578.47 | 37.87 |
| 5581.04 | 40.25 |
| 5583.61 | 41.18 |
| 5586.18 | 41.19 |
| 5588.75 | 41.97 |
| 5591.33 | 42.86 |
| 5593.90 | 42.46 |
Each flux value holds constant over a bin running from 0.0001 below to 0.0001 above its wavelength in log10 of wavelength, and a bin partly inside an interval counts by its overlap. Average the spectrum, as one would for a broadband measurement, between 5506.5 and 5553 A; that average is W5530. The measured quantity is 40.9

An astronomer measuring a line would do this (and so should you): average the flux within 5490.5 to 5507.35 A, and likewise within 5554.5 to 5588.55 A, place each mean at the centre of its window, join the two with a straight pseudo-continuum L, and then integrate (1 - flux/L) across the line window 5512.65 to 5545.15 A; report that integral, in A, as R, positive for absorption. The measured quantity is 0.08 A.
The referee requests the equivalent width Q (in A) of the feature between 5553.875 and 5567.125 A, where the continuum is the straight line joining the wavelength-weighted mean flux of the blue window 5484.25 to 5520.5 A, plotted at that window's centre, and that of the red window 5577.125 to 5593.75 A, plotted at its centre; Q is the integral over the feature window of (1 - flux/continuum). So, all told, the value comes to -0.2 A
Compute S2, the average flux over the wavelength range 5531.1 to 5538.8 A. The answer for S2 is 41.3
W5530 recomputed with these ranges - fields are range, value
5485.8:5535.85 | 40.4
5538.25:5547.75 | 41.9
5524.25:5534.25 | 40.3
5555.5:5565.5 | 41.3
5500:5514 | 40.3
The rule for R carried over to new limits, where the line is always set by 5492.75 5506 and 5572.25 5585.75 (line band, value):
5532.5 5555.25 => -1.02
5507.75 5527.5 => 0.38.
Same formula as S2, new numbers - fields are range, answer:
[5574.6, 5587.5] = 39.6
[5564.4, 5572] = 42.4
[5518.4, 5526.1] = 40.7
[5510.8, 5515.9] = 39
